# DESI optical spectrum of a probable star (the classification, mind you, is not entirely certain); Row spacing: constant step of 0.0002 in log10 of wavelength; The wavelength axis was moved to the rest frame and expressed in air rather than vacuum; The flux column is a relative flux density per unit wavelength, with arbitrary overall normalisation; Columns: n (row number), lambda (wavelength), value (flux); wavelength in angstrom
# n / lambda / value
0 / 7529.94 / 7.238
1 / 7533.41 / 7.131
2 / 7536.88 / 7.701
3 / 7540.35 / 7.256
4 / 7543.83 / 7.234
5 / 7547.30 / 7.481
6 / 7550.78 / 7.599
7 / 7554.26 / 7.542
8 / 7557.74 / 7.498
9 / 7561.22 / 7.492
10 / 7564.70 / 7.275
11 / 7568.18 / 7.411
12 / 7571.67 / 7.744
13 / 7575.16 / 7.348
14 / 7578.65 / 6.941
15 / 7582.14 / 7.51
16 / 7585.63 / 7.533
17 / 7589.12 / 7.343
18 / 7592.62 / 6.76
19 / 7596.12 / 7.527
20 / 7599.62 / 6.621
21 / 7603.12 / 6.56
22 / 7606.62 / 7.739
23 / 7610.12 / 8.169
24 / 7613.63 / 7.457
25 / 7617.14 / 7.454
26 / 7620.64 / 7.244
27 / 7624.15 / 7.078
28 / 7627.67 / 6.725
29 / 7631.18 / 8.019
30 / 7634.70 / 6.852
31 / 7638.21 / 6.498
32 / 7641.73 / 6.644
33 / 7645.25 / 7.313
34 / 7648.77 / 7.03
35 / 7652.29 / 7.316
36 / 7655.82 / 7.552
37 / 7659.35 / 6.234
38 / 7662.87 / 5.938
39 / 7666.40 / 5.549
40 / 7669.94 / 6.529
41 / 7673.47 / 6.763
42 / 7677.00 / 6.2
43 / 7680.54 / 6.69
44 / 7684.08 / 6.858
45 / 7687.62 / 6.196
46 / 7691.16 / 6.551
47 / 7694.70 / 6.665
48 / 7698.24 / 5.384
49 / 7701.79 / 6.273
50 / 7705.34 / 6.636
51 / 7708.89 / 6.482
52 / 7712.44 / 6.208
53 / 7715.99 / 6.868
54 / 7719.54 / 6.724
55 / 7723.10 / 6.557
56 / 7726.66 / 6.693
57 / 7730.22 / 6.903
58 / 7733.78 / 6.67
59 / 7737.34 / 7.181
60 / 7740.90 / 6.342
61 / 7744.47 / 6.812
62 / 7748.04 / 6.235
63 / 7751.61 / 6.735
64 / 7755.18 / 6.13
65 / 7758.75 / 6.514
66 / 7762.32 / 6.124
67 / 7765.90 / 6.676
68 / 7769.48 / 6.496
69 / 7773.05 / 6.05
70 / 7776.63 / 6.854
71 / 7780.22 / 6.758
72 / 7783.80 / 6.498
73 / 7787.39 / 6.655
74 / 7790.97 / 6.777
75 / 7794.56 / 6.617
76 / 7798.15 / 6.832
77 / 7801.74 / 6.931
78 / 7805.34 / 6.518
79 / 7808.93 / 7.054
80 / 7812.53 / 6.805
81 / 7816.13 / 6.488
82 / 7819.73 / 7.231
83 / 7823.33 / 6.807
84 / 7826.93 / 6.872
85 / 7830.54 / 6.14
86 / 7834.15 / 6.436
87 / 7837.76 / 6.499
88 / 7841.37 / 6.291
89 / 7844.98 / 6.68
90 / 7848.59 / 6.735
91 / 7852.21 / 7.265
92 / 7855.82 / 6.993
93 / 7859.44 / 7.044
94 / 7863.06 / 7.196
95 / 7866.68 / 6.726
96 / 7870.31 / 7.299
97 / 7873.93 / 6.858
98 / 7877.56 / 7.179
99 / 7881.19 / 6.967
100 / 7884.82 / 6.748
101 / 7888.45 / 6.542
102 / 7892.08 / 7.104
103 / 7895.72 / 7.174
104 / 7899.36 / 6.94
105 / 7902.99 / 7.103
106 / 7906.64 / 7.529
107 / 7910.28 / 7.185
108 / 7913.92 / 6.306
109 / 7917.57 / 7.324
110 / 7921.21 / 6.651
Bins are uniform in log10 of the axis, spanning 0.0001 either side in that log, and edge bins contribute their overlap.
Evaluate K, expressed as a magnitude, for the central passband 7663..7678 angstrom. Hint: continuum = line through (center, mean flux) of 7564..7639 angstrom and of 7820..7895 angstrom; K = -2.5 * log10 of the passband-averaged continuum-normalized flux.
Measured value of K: 0.15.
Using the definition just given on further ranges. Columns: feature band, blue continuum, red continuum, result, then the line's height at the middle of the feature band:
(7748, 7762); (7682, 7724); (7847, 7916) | 0.04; 6.61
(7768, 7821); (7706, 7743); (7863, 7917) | 0.02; 6.8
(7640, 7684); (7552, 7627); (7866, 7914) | 0.09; 7.26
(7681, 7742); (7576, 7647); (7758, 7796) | 0.04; 6.81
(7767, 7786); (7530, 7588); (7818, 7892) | 0.07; 6.99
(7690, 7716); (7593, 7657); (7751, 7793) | 0.08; 6.84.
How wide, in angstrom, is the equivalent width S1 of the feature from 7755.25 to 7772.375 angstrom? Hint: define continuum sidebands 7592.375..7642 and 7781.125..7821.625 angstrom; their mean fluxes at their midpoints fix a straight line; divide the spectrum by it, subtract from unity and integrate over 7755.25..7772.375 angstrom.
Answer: 1.1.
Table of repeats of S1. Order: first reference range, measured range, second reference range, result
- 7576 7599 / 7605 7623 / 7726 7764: -1.17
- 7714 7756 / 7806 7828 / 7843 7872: 0.07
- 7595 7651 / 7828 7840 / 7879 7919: 1.11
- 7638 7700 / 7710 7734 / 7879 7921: -0.02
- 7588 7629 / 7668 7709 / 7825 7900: 3.89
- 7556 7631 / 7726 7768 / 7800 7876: 2.50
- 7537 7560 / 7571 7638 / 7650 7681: -2.49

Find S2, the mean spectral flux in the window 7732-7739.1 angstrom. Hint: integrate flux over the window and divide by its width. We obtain 6.93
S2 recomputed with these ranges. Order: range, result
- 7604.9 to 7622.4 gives 7.61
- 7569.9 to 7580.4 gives 7.34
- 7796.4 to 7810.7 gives 6.83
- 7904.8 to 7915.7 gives 7.01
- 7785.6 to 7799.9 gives 6.72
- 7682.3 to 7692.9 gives 6.53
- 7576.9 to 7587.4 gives 7.33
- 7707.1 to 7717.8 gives 6.52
